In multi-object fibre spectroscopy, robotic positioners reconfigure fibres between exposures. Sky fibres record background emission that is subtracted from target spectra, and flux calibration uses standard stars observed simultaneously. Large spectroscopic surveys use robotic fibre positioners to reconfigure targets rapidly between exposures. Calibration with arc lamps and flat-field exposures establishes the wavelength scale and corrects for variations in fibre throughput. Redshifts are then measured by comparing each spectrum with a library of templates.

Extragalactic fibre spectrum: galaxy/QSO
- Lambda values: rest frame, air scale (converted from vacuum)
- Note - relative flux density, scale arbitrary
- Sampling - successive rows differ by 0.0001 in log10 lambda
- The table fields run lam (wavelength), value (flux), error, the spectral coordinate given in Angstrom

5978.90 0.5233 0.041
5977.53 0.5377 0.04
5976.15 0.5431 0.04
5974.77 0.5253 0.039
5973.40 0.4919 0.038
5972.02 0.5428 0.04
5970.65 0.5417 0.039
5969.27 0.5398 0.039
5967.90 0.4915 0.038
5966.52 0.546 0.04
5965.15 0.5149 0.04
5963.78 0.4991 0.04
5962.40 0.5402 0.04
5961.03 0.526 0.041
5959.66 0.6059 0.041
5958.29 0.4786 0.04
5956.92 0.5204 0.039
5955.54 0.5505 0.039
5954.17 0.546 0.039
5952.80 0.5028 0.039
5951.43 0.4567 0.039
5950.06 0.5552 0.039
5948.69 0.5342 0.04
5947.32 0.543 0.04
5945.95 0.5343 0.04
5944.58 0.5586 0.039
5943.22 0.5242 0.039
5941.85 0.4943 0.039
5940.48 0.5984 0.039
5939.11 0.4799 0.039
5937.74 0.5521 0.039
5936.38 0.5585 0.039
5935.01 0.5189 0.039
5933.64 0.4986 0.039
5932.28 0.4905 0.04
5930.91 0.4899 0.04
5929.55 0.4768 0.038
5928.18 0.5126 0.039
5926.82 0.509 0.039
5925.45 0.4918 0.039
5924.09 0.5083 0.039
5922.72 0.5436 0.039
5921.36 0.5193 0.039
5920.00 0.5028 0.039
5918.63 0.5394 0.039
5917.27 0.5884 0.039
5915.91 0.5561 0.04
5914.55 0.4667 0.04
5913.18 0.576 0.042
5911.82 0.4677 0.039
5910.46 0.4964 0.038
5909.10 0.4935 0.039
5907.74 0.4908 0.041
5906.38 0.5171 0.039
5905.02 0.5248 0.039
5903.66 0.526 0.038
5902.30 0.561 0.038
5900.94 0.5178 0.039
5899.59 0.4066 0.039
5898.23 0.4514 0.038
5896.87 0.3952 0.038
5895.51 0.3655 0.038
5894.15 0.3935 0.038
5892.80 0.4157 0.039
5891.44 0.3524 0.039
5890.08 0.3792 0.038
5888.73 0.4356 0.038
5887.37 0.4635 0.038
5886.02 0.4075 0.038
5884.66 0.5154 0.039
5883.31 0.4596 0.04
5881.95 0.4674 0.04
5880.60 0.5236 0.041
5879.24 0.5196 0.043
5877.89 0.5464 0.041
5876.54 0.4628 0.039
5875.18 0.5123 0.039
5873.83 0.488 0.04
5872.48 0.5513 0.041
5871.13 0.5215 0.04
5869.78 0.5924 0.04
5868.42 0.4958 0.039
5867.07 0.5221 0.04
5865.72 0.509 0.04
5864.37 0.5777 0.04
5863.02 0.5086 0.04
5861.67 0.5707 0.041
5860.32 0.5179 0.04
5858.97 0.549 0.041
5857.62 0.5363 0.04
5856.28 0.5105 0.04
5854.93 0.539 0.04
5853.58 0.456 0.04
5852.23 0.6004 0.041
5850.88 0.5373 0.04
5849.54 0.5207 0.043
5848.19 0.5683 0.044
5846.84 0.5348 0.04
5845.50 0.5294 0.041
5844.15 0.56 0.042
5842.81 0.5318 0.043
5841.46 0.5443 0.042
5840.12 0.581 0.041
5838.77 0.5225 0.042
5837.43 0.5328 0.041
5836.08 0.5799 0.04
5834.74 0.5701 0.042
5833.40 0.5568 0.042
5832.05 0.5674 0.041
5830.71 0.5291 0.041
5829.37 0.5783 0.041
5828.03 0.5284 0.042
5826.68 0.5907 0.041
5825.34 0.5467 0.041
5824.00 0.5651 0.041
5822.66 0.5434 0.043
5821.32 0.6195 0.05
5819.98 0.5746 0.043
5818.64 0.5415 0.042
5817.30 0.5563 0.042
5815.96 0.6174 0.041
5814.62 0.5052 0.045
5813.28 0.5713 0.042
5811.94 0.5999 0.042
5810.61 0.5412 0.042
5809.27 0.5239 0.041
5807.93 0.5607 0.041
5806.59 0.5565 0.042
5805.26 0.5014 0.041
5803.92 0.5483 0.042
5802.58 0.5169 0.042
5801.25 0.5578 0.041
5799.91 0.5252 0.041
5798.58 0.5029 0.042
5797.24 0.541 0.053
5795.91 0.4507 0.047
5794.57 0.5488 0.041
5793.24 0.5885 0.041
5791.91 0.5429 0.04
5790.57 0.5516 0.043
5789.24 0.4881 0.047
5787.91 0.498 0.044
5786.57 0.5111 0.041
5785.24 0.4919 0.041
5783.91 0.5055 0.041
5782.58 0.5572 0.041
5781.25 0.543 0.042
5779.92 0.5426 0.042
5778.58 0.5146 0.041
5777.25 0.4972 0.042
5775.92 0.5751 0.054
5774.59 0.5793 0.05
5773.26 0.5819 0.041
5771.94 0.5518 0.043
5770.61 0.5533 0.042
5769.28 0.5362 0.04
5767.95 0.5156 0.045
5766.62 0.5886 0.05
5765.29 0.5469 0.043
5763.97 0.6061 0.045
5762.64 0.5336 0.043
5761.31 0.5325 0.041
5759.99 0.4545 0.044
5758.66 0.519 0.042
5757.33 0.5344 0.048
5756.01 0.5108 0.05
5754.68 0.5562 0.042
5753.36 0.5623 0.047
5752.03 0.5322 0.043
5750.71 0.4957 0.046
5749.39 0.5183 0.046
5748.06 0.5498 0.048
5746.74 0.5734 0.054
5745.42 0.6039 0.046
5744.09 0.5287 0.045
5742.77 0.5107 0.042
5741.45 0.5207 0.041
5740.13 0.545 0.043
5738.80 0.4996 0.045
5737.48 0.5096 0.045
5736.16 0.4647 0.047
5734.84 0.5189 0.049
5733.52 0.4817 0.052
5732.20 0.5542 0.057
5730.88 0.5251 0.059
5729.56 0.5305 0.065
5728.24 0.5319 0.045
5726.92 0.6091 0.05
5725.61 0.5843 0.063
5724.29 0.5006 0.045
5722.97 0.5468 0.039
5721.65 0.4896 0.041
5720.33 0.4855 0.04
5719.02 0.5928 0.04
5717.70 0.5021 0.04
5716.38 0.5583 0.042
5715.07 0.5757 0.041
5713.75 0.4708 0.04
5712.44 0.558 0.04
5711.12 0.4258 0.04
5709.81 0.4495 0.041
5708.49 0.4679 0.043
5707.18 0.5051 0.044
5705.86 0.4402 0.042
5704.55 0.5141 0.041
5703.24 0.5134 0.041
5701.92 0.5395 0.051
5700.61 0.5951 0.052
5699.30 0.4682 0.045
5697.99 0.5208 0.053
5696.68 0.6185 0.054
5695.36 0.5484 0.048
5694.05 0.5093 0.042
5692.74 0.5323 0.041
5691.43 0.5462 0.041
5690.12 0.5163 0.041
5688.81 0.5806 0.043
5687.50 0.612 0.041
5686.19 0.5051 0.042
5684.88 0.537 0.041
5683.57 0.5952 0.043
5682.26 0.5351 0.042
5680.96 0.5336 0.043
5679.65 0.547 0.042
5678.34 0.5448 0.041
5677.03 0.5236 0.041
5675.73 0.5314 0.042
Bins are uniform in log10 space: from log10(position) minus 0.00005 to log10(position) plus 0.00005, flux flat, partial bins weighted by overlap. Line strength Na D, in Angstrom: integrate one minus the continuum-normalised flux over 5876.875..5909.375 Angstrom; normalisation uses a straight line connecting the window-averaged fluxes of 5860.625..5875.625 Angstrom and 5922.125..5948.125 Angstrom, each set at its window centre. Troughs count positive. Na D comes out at 3.9 Angstrom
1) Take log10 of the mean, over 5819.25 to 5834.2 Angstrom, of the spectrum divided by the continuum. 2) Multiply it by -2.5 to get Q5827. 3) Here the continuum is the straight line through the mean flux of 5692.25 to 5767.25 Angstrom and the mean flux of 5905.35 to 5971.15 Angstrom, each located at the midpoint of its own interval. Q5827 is -0.08 mag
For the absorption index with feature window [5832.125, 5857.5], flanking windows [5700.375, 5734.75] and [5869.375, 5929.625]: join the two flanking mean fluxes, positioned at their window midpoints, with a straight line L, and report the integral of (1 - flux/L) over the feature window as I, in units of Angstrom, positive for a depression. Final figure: -2.30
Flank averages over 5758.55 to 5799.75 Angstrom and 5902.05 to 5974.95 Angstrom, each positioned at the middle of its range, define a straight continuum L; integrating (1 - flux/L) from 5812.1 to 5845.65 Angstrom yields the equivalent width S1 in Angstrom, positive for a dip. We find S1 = -1.8 Angstrom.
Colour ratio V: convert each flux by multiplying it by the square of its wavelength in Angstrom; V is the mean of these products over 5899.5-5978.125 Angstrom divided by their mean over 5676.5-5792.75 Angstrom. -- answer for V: 1.05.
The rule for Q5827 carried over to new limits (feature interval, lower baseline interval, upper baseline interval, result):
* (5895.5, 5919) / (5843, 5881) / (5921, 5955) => 0.05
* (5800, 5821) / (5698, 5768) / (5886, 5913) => -0.12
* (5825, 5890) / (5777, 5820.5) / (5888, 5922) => -0.05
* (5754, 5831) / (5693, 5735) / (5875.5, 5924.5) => -0.08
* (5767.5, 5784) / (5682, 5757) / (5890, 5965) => -0.04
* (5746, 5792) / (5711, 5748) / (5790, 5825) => 0.01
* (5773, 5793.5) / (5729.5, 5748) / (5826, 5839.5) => 0.01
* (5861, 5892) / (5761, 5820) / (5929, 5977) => 0.08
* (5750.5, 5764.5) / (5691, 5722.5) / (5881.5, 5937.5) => -0.04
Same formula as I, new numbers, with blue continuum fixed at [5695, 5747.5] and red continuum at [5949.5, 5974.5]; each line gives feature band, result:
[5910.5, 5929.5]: 0.20 Angstrom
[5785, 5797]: 0.08 Angstrom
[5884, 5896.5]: 2.65 Angstrom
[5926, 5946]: 0.22 Angstrom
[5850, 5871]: -0.39 Angstrom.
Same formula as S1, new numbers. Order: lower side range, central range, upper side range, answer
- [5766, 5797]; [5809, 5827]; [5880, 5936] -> -1.5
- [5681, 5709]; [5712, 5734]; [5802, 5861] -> 0.1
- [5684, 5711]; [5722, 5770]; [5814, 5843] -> 0.3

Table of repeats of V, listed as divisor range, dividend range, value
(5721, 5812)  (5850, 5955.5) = 0.99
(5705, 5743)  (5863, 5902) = 0.97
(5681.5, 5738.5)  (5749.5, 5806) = 1.04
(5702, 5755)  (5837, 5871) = 1.07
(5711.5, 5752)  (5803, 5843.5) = 1.08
